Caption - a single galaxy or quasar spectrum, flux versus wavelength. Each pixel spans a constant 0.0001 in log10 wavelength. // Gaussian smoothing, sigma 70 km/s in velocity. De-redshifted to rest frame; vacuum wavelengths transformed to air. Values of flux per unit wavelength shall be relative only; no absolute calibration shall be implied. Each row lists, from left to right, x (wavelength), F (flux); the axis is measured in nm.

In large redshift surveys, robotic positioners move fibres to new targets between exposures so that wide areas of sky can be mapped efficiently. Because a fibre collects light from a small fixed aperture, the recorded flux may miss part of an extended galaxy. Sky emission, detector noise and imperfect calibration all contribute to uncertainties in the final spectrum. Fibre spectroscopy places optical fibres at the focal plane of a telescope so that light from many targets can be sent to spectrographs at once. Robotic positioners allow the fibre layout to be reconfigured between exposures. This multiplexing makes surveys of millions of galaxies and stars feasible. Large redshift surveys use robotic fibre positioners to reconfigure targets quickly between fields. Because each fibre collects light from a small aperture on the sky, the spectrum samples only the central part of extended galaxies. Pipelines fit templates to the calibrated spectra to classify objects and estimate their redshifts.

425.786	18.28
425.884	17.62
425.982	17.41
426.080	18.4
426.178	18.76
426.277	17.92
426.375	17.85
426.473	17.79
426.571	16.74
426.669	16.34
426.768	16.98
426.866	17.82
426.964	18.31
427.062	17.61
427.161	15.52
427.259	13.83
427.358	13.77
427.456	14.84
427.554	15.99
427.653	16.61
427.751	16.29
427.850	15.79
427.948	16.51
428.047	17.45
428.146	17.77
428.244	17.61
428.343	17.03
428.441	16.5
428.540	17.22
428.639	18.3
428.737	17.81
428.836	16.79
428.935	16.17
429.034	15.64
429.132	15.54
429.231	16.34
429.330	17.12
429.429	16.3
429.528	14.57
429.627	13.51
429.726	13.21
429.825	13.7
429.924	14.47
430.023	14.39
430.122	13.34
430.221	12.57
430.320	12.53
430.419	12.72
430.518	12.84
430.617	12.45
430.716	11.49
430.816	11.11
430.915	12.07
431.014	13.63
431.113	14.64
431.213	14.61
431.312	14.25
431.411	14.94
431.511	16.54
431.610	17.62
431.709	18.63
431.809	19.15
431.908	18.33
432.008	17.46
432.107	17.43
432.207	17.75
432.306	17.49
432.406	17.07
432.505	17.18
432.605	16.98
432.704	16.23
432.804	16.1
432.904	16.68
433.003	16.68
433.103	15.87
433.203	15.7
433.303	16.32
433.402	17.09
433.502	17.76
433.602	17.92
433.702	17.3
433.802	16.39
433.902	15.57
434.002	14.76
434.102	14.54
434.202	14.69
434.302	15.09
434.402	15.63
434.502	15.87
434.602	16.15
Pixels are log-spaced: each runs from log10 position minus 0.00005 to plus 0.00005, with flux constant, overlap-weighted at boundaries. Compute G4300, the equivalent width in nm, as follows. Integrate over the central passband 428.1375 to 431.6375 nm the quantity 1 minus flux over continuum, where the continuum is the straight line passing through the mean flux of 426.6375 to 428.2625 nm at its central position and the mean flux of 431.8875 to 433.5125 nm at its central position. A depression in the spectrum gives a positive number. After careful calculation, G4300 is 0.37 nm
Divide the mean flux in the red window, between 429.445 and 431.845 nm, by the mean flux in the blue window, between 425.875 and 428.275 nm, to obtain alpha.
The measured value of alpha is 0.84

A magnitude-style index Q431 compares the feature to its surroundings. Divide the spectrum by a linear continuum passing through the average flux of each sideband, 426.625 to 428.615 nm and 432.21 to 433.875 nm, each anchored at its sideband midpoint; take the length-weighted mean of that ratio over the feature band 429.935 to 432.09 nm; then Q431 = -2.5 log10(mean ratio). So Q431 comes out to 0.147 mag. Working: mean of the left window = 16.5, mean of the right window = 16.8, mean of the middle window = 14.6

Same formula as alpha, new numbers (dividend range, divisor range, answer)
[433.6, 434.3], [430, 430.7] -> 1.22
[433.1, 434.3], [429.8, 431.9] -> 1.13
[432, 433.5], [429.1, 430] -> 1.13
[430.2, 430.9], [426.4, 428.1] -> 0.75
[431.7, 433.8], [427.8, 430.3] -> 1.09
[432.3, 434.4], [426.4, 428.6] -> 0.98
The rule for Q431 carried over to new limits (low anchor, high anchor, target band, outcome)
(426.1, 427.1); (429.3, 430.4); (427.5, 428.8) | -0.07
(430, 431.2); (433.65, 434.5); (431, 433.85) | -0.18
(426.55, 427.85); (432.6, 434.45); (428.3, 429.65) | -0.02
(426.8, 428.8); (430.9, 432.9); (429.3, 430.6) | 0.19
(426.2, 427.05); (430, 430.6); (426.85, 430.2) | -0.06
